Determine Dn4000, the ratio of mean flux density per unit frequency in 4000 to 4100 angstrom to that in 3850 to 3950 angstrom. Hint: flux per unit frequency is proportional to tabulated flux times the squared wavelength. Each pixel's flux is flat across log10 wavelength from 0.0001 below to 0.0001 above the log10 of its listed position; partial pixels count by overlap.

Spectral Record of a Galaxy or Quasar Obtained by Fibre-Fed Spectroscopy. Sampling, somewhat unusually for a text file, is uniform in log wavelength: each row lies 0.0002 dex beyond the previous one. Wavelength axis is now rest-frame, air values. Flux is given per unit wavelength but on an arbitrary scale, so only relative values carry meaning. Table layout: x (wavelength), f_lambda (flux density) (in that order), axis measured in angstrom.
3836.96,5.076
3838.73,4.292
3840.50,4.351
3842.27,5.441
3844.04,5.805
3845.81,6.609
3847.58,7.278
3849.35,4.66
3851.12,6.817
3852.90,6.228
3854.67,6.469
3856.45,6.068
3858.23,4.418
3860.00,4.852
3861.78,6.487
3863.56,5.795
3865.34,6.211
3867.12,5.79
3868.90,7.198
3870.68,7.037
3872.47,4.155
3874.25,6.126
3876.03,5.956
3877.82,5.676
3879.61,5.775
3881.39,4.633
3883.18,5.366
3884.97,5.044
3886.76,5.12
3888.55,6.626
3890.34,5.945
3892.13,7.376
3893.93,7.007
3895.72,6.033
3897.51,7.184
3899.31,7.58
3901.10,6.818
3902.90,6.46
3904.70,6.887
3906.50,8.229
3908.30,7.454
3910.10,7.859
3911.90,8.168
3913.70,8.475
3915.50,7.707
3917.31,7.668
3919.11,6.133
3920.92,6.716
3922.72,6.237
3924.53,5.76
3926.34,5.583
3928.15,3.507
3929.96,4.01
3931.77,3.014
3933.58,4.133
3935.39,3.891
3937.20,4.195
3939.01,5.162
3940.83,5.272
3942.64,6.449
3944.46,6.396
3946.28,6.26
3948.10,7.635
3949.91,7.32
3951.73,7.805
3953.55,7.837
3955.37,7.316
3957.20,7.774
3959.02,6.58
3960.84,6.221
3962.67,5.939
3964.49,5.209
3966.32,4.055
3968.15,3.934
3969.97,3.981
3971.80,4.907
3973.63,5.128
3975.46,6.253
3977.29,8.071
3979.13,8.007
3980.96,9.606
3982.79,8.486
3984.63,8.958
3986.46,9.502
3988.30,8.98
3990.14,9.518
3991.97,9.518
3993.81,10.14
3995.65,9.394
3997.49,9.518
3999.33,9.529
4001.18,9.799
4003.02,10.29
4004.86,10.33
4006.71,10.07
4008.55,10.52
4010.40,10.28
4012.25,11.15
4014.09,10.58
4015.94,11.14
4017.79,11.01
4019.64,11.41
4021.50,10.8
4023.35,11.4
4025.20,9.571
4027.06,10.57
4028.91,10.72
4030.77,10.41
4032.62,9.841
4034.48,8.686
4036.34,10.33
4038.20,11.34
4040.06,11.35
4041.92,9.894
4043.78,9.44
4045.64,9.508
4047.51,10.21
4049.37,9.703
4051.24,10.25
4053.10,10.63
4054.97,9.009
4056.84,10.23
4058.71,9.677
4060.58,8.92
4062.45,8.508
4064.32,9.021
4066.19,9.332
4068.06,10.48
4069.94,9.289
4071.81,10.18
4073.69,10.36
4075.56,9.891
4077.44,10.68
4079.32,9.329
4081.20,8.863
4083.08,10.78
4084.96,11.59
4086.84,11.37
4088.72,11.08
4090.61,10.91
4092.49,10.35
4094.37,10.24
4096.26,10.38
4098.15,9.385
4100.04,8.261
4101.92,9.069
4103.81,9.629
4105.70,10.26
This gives 1.80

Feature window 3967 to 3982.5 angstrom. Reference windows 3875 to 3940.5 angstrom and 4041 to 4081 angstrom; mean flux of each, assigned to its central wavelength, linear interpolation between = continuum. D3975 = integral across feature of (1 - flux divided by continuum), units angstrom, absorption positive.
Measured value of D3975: 2.8 angstrom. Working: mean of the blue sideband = 6.08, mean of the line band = 6.3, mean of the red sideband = 9.72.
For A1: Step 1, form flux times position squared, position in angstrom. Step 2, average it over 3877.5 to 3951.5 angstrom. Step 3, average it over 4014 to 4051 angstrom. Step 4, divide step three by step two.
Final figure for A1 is 1.78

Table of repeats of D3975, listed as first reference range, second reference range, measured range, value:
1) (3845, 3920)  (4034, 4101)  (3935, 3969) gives 7.3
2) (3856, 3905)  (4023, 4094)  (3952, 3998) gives 4.7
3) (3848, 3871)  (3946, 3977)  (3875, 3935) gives -1.5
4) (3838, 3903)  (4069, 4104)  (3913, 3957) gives 7.1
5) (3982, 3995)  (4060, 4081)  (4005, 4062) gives -4.8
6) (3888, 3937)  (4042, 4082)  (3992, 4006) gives -2.6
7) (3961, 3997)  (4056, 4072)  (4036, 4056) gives -2.5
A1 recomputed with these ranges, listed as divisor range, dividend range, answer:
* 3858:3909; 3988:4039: 1.77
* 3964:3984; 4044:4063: 1.62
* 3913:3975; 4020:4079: 1.81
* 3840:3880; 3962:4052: 1.68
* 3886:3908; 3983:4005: 1.48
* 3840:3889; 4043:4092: 1.91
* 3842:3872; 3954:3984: 1.12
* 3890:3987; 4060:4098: 1.67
